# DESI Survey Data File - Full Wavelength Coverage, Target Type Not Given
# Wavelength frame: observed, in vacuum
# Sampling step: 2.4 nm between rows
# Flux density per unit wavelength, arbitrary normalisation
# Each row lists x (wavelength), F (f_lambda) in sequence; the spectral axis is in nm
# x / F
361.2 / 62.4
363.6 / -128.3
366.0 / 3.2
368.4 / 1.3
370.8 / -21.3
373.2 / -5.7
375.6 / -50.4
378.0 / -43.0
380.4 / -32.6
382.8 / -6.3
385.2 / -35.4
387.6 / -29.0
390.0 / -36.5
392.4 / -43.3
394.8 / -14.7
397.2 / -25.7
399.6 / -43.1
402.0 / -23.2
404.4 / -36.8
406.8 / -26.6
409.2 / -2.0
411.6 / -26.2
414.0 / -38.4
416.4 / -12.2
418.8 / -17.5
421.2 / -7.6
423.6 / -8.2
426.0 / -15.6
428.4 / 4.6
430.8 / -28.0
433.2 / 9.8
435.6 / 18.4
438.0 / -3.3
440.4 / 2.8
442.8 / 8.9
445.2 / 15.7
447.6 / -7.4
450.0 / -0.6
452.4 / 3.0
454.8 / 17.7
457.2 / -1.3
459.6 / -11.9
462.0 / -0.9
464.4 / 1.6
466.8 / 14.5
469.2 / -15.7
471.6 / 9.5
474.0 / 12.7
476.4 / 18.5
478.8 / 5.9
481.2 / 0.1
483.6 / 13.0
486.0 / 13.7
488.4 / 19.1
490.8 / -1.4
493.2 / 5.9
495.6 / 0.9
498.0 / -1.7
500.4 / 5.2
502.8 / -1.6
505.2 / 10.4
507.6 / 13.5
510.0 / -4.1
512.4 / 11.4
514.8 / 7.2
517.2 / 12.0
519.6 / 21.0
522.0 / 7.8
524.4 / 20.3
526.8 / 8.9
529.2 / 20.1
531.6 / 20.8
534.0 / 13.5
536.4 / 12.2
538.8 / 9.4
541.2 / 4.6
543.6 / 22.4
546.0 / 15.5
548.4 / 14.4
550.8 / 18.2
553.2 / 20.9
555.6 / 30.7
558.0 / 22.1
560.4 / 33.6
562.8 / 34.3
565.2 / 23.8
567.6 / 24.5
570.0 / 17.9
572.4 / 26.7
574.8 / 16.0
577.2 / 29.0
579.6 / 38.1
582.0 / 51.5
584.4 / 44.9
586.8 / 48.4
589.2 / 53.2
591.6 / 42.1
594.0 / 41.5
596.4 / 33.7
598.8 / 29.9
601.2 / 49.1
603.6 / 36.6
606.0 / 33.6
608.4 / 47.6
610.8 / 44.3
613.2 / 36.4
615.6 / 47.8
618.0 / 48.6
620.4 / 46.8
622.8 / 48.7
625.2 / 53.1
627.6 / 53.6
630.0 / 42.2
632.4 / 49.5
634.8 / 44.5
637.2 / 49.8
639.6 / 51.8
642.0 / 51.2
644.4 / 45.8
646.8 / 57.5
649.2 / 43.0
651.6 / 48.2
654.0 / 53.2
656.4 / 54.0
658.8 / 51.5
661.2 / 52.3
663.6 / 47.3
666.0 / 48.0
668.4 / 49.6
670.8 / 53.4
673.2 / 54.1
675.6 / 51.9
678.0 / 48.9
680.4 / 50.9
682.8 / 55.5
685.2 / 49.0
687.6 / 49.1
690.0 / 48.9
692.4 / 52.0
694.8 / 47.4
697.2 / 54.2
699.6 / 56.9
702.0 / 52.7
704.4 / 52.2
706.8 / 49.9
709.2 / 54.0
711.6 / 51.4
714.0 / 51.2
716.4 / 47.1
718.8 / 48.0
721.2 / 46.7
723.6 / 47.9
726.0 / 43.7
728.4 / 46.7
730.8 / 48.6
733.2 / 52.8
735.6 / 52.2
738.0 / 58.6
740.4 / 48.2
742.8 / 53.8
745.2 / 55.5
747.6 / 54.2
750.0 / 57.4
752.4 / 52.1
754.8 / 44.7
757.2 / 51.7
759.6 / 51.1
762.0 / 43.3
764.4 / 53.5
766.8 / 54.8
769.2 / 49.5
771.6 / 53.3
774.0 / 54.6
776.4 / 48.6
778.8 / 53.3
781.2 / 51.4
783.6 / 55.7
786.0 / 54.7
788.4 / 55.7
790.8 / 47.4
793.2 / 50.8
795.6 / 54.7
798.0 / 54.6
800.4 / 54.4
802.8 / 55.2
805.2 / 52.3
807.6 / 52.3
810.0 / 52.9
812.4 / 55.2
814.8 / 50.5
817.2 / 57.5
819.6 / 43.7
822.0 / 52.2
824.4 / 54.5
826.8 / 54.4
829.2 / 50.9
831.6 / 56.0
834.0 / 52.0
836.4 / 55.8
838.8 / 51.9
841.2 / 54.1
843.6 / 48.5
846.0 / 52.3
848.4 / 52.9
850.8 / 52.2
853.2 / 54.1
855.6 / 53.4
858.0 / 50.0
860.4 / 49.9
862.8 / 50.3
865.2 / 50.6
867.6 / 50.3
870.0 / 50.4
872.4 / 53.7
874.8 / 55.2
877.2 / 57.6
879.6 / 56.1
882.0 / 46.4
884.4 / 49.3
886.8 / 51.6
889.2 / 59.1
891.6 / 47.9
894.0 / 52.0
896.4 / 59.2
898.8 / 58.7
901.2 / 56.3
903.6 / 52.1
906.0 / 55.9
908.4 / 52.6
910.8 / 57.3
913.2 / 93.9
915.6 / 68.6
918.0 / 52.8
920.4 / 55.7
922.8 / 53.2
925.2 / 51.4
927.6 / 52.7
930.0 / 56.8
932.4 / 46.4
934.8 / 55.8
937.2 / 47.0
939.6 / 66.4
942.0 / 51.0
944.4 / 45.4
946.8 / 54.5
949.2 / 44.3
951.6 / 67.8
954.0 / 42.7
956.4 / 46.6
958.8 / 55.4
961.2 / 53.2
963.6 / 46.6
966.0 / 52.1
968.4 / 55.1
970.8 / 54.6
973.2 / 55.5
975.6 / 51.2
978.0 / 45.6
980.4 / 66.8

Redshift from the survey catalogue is 0.391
